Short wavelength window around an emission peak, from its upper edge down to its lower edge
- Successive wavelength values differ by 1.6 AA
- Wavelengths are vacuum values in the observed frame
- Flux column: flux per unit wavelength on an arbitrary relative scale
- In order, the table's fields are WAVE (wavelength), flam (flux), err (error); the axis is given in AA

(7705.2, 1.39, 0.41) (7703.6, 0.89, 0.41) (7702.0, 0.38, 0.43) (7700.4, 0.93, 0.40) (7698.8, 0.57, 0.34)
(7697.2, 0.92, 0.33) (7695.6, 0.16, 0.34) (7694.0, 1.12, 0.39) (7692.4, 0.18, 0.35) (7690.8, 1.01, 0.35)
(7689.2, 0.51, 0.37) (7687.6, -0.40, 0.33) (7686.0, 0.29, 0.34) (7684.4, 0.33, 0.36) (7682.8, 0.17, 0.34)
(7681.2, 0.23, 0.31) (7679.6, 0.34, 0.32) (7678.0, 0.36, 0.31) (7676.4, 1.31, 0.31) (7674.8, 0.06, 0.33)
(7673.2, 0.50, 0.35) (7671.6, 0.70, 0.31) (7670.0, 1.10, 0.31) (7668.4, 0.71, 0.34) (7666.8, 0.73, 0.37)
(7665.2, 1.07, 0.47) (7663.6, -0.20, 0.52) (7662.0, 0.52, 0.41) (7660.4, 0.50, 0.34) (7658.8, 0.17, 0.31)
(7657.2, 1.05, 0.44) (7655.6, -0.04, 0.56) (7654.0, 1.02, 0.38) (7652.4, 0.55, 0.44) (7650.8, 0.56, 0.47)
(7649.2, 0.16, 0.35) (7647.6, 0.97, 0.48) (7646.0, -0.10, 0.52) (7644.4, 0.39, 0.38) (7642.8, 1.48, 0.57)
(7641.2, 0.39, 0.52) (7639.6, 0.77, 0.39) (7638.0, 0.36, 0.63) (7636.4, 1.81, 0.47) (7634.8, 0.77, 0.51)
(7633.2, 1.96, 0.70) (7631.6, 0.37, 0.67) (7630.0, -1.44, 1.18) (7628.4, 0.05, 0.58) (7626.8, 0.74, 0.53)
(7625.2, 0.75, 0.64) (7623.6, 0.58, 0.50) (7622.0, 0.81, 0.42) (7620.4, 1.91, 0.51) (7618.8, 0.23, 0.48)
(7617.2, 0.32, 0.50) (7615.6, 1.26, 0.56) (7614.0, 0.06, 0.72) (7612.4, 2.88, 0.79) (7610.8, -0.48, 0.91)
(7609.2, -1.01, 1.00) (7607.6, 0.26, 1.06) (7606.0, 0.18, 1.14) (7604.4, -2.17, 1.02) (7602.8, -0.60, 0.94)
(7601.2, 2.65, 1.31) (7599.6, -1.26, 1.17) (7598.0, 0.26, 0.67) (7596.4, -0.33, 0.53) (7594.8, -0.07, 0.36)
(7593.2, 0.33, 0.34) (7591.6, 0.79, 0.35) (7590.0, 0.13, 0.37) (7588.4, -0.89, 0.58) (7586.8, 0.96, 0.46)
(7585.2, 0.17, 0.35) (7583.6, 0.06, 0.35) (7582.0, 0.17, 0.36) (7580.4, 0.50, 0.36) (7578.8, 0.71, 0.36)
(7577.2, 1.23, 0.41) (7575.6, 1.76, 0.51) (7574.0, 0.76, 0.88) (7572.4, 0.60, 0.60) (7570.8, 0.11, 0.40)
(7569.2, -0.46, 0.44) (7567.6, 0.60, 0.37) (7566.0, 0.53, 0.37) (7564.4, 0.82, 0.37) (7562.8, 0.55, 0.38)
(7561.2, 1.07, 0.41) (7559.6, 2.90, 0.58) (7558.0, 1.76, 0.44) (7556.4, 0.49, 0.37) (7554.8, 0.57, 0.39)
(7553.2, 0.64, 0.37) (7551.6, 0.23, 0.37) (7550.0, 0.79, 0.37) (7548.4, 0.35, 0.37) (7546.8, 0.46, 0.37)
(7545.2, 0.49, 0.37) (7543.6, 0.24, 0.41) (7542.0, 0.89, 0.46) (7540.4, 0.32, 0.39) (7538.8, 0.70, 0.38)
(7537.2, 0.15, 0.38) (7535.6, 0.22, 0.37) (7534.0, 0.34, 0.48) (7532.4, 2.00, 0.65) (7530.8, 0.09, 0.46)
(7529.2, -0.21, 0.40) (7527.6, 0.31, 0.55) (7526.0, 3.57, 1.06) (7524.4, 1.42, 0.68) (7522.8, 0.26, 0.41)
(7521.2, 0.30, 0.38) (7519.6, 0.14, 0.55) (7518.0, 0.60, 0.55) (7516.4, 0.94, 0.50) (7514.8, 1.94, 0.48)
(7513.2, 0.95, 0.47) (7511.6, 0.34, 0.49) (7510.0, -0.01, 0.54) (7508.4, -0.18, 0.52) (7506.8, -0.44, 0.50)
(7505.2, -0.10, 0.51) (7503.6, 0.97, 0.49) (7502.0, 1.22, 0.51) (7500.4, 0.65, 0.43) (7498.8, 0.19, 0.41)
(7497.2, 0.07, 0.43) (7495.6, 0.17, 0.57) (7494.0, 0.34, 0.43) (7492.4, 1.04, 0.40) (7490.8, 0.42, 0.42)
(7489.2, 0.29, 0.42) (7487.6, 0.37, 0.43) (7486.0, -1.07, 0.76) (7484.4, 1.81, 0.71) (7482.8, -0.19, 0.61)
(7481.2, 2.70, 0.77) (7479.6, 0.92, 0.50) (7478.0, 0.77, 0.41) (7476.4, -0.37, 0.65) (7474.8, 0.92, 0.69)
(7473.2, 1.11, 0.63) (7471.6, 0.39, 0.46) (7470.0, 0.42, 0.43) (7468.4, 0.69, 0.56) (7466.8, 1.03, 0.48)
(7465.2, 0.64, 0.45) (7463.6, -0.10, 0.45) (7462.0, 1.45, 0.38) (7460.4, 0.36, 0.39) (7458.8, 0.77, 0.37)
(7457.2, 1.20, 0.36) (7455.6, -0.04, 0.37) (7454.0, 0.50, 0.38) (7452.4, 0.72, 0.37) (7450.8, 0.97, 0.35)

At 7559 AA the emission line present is [S II]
